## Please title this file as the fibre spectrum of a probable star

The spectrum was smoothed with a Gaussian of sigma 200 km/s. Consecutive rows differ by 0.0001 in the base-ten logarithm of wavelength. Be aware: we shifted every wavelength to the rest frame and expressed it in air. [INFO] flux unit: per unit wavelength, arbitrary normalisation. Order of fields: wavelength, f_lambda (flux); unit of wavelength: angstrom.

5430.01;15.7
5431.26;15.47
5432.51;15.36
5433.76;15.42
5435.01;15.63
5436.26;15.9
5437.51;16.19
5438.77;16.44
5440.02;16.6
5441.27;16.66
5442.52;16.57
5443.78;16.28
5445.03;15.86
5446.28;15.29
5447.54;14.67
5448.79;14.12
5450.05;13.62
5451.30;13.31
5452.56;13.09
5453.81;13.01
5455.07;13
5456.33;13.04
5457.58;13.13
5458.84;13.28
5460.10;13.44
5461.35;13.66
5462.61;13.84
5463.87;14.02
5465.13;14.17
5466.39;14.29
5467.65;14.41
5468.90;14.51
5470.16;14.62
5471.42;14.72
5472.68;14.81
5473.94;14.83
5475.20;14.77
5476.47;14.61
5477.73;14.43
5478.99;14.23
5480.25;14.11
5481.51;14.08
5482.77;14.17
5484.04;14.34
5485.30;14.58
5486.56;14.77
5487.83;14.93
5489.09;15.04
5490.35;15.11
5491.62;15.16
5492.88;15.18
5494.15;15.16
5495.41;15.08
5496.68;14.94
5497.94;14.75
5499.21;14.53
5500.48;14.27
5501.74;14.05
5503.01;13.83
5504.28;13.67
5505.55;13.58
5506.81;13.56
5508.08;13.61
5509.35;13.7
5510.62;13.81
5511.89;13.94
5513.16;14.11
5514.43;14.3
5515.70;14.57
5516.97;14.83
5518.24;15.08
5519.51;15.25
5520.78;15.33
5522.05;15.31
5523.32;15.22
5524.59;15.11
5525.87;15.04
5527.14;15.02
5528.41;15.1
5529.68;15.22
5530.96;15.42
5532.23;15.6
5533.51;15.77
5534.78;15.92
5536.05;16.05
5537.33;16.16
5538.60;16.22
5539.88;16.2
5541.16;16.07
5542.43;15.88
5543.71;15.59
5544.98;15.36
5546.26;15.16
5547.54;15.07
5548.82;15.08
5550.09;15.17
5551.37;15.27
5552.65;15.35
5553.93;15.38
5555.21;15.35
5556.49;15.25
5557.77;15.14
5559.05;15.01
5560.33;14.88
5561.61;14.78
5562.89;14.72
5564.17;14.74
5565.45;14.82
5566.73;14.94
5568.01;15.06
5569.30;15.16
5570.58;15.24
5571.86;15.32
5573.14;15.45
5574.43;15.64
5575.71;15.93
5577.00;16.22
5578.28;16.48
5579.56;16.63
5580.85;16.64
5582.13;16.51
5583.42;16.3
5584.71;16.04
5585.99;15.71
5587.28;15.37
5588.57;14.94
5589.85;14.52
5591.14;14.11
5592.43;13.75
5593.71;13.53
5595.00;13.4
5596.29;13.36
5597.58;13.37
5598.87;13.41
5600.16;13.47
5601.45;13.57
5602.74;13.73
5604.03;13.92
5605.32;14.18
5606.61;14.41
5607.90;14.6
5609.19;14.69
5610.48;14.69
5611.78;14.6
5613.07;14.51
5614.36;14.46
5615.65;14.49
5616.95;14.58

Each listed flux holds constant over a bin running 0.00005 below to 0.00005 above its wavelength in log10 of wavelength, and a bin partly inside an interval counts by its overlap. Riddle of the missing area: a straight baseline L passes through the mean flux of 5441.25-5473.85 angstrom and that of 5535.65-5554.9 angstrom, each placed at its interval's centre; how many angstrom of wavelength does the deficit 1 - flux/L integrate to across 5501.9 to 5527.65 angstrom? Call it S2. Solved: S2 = 1.2 angstrom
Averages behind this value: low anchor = 14.3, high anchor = 15.6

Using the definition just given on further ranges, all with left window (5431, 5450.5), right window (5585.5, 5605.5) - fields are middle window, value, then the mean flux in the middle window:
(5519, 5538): -0.9 angstrom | 15.4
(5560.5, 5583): -2.0 angstrom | 15.5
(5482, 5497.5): 0.3 angstrom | 14.9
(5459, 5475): 1.2 angstrom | 14.3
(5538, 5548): -0.8 angstrom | 15.7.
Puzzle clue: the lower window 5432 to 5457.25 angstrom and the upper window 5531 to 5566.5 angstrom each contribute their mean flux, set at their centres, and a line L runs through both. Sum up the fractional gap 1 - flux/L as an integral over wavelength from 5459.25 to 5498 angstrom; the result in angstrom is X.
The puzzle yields 1.5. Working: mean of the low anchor 15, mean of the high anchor 15.4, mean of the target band 14.5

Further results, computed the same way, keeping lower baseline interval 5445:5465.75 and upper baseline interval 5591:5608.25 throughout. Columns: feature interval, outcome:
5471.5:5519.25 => -2.49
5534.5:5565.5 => -3.71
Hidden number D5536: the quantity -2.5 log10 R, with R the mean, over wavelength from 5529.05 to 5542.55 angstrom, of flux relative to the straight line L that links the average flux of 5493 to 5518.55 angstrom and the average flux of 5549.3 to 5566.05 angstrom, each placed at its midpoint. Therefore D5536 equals -0.08 mag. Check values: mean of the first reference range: 14.3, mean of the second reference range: 15.1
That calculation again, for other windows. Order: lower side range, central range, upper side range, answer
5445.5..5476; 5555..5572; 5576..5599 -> -0.01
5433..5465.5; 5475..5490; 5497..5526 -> 0.00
